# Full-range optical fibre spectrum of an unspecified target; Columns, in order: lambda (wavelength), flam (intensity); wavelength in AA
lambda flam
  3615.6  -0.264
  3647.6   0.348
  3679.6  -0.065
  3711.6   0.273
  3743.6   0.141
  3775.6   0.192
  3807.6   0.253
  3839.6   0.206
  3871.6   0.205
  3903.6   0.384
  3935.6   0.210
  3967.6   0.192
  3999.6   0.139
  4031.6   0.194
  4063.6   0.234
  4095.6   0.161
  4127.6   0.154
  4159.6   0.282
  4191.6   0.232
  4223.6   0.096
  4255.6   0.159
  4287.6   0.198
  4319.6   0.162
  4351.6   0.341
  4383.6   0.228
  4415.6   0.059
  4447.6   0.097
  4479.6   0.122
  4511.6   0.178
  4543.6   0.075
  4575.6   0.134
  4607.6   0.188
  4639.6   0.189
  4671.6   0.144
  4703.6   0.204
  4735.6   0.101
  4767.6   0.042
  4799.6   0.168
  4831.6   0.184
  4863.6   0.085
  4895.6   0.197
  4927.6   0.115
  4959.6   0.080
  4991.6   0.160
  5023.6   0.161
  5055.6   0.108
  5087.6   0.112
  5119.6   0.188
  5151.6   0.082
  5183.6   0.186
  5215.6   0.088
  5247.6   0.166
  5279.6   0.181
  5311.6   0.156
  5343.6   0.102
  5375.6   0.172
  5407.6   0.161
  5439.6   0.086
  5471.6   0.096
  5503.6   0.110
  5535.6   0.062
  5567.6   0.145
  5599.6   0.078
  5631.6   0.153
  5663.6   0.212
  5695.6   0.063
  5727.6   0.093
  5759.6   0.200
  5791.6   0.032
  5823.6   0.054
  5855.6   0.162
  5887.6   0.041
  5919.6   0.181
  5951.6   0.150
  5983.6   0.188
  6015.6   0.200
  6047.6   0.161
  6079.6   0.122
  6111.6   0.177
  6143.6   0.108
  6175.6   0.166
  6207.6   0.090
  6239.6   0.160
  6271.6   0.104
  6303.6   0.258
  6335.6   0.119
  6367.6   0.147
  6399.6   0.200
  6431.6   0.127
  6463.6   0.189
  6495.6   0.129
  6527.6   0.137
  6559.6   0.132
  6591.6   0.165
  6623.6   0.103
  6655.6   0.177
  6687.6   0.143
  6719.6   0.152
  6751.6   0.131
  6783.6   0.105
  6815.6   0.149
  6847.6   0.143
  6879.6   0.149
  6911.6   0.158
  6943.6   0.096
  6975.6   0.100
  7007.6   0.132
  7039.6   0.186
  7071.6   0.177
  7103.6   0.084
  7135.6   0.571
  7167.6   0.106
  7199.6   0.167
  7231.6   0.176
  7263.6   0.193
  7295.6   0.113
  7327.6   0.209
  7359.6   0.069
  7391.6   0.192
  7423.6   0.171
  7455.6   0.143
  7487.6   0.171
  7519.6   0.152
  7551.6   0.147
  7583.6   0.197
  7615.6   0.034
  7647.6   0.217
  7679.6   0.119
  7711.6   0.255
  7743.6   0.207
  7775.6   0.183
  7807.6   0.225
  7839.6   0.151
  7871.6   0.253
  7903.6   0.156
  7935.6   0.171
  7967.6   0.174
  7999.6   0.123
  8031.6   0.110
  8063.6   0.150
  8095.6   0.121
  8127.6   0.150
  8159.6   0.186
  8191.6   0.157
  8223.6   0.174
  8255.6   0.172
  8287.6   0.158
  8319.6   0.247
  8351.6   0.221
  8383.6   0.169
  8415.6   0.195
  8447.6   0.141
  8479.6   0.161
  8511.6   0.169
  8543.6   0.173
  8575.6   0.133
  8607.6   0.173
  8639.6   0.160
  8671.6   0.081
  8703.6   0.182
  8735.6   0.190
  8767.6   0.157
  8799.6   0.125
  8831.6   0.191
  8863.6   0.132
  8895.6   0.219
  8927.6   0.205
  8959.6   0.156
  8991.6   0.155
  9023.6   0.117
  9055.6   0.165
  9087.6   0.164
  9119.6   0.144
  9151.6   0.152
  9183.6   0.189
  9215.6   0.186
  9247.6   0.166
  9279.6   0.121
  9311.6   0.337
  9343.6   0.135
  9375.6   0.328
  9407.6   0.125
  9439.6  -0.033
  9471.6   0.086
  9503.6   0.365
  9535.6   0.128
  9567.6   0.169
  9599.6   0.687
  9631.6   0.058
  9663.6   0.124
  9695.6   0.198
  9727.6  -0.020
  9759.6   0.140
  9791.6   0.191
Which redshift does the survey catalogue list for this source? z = 0.914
